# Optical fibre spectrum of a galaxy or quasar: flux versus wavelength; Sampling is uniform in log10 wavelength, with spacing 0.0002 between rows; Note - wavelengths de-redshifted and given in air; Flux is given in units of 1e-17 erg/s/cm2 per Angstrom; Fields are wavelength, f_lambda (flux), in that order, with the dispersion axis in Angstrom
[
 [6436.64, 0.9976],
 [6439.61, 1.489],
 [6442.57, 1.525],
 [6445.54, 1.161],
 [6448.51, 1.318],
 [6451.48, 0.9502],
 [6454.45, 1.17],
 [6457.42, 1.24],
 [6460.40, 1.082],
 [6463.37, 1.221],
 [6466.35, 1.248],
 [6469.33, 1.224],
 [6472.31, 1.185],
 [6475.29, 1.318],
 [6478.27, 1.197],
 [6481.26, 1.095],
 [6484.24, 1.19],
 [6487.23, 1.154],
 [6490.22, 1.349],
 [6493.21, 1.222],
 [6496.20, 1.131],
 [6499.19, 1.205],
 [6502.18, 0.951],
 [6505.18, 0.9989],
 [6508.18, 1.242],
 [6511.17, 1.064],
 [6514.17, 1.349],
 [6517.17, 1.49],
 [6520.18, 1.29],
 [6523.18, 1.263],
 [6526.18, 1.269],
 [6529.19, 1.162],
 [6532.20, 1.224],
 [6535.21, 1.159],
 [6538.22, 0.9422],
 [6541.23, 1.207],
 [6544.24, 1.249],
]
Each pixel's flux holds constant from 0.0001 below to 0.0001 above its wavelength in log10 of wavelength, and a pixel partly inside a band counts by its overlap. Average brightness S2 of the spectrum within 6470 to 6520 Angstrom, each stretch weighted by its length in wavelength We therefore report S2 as 1.2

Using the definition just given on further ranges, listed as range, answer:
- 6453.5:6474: 1.2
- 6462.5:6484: 1.21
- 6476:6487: 1.17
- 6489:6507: 1.14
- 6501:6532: 1.21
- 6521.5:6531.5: 1.23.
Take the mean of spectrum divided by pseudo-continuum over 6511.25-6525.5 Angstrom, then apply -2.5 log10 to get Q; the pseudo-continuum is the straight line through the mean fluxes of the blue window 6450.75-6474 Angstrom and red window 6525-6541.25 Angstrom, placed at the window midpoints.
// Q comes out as -0.138 mag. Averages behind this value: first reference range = 1.17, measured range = 1.32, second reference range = 1.15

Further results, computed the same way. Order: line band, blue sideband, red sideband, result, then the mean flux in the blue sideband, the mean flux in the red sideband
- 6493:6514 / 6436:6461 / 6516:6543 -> 0.09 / 1.23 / 1.22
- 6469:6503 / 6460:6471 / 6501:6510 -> -0.05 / 1.2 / 1.07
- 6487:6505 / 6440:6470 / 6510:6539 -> 0.06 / 1.22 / 1.23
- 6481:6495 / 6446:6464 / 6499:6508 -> -0.11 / 1.16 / 1.06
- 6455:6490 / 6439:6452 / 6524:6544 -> 0.05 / 1.3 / 1.17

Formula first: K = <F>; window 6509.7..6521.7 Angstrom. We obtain 1.3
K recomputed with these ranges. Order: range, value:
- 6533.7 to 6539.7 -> 1.05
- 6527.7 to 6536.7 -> 1.18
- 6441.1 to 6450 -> 1.33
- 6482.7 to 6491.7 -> 1.23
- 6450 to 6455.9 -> 1.06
